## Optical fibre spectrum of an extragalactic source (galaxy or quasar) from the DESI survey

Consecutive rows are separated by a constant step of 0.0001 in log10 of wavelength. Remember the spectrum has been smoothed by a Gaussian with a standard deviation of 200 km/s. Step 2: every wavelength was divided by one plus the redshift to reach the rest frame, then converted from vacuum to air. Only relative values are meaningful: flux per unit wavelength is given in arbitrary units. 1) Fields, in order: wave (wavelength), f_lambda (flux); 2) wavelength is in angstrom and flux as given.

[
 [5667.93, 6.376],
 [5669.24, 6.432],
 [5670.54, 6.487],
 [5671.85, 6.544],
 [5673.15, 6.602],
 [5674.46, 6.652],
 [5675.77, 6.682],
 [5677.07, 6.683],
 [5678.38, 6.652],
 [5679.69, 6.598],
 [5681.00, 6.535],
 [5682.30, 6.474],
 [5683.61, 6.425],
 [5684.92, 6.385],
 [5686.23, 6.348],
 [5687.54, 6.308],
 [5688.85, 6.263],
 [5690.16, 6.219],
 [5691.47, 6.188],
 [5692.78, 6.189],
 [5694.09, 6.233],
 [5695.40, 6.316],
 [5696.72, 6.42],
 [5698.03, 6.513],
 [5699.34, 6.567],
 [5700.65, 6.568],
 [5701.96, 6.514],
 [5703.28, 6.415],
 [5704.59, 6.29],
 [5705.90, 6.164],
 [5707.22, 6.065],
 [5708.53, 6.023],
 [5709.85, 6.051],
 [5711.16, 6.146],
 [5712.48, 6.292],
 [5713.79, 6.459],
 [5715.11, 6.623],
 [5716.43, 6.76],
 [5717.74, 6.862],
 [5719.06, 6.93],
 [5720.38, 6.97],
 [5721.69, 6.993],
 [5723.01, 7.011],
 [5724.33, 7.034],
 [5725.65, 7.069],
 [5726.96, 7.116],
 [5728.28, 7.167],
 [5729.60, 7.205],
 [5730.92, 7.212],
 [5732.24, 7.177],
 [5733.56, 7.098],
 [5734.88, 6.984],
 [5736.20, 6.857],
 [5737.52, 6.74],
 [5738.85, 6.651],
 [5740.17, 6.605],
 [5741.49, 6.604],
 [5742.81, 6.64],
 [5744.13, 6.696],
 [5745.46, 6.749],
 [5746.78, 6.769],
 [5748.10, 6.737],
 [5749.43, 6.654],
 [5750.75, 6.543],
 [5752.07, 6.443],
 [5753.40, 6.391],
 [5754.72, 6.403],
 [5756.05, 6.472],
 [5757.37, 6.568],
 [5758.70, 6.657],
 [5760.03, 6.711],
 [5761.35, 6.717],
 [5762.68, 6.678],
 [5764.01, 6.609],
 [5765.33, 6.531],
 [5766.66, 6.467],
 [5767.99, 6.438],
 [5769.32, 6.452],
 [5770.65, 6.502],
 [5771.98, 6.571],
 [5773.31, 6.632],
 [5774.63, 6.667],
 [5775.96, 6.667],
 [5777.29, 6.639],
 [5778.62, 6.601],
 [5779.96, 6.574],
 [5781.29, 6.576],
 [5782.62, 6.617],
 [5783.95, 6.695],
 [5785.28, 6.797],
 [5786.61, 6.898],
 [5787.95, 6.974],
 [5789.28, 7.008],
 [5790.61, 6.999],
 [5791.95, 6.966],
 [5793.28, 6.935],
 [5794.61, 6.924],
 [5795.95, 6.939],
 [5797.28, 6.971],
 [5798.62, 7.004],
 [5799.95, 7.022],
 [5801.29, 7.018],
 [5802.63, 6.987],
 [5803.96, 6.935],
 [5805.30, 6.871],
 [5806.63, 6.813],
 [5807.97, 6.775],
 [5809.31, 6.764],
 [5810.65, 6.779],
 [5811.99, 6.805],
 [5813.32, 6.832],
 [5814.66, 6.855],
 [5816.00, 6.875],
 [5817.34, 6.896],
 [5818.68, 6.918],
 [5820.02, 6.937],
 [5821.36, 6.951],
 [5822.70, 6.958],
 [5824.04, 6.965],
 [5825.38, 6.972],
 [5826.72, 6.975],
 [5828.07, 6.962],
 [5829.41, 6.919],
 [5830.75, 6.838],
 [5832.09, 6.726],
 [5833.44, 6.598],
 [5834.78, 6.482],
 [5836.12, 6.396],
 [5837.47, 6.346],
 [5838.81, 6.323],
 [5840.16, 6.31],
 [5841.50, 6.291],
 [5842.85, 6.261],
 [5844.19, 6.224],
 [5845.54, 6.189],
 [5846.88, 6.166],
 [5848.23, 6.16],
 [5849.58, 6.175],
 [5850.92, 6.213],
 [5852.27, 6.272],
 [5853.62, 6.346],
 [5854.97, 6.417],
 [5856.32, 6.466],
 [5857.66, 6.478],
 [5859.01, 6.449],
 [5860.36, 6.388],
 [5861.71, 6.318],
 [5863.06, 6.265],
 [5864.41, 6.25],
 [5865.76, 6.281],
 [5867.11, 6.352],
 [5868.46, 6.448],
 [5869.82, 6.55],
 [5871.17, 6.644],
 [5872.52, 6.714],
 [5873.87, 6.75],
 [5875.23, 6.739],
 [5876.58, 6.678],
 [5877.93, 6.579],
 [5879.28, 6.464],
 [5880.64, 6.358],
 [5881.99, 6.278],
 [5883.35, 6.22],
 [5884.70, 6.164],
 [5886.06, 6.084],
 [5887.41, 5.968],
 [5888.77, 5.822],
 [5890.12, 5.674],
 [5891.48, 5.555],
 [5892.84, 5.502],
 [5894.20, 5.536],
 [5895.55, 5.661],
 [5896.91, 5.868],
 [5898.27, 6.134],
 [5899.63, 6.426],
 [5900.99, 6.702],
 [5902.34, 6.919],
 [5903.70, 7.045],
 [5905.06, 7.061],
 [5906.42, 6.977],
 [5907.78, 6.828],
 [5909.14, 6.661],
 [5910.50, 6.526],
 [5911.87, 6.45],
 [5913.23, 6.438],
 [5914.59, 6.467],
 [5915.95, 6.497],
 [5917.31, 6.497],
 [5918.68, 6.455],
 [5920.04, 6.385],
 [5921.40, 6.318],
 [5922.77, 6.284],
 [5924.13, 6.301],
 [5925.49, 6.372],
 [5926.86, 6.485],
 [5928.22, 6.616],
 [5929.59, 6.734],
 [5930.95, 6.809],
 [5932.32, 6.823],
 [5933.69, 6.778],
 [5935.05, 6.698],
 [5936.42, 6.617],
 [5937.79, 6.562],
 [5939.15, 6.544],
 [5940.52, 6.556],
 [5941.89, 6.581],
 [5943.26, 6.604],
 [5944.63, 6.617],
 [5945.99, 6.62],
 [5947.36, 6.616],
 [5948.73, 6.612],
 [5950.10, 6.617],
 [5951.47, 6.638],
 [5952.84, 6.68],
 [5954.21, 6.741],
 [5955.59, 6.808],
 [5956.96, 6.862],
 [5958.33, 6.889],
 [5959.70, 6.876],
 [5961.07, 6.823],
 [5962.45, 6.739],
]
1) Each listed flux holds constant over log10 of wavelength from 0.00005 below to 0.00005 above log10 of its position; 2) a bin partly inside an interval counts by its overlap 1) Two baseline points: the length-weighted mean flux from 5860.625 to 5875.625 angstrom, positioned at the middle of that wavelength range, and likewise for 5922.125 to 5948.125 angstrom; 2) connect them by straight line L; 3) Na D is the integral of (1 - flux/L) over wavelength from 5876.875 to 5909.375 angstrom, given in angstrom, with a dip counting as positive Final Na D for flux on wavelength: 1.24 angstrom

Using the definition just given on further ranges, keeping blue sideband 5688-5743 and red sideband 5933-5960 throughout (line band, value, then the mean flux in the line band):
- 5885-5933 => 2.2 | 6.37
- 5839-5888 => 2.2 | 6.36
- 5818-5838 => -0.5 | 6.8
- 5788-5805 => -0.9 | 6.97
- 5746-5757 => 0.1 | 6.56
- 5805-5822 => -0.5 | 6.85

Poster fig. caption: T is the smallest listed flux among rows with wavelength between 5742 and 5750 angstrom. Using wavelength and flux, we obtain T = 6.64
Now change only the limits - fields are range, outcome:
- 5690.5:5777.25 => 6.023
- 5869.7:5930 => 5.502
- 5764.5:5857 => 6.16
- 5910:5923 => 6.284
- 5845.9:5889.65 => 5.822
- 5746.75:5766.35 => 6.391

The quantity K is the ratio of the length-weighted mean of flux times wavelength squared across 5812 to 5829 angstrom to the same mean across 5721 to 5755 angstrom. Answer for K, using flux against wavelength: 1.04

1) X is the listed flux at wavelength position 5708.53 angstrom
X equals 6.023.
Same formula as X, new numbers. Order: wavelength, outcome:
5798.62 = 7.004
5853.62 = 6.346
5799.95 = 7.022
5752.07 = 6.443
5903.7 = 7.045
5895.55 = 5.661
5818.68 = 6.918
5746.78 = 6.769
